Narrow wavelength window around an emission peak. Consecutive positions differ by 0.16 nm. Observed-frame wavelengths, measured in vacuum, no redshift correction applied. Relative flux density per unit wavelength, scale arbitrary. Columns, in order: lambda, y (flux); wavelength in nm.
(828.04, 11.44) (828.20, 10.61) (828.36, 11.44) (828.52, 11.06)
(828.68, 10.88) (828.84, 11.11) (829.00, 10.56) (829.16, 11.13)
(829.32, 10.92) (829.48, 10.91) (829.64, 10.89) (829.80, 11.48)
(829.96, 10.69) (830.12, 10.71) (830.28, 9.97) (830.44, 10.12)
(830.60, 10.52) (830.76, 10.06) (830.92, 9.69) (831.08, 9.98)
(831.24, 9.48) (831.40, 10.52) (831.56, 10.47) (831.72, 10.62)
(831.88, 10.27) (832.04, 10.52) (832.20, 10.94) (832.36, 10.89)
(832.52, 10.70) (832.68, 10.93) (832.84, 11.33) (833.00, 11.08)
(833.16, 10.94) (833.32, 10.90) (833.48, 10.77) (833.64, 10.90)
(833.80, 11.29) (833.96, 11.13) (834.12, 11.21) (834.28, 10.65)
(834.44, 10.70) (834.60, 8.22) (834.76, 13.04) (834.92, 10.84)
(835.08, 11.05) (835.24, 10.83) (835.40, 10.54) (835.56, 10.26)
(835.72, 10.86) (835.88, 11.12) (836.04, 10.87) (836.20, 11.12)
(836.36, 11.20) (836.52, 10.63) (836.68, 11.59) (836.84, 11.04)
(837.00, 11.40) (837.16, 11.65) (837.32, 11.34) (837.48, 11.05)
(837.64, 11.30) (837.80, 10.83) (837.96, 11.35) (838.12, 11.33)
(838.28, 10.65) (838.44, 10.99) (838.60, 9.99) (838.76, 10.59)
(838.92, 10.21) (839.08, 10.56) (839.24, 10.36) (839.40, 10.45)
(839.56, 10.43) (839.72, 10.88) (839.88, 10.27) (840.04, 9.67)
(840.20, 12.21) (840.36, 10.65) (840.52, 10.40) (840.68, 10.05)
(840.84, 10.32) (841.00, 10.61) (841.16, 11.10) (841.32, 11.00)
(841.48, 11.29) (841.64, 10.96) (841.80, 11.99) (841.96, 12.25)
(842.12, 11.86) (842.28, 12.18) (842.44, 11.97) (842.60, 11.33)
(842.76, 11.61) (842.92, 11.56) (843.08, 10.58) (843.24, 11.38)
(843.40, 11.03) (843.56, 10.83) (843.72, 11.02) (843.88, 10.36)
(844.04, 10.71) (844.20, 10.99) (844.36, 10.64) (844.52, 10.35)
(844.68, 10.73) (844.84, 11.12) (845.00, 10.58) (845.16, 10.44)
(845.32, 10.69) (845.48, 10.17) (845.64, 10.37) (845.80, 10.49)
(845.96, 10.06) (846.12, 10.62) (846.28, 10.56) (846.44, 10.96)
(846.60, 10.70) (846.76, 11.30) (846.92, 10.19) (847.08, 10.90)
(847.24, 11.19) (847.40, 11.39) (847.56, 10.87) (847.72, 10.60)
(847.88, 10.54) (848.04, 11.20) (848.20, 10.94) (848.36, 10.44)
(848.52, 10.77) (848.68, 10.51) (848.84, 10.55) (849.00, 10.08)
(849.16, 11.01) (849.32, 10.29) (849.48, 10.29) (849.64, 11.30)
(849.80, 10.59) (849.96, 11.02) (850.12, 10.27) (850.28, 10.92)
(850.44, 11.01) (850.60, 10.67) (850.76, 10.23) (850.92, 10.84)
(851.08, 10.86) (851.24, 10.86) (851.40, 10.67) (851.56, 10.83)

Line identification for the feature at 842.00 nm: [N II]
